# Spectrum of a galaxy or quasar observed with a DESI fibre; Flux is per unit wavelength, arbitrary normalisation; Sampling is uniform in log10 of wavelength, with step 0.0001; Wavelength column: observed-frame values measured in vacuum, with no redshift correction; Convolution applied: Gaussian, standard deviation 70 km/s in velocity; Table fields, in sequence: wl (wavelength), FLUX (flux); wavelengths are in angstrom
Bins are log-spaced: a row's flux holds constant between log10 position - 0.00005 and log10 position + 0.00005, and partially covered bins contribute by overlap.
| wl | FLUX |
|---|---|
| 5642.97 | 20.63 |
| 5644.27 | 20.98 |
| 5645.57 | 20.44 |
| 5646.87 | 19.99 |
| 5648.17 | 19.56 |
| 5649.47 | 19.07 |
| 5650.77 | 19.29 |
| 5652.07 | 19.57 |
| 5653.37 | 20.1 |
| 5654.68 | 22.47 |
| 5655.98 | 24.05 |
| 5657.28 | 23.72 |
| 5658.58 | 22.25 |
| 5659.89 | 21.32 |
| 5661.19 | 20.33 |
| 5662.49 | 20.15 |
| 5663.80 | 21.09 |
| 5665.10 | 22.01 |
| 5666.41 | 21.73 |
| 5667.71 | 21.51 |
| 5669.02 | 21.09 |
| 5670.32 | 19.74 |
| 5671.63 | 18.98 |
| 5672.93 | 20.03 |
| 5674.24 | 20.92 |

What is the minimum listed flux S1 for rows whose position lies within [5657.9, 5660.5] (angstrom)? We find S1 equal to 21.32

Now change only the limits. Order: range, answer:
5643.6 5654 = 19.07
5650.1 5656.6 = 19.29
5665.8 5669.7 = 21.09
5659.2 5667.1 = 20.15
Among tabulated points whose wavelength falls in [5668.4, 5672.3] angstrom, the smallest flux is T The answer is 18.98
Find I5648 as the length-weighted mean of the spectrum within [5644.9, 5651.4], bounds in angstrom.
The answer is 19.7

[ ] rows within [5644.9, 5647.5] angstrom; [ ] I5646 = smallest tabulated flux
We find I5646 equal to 19.99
